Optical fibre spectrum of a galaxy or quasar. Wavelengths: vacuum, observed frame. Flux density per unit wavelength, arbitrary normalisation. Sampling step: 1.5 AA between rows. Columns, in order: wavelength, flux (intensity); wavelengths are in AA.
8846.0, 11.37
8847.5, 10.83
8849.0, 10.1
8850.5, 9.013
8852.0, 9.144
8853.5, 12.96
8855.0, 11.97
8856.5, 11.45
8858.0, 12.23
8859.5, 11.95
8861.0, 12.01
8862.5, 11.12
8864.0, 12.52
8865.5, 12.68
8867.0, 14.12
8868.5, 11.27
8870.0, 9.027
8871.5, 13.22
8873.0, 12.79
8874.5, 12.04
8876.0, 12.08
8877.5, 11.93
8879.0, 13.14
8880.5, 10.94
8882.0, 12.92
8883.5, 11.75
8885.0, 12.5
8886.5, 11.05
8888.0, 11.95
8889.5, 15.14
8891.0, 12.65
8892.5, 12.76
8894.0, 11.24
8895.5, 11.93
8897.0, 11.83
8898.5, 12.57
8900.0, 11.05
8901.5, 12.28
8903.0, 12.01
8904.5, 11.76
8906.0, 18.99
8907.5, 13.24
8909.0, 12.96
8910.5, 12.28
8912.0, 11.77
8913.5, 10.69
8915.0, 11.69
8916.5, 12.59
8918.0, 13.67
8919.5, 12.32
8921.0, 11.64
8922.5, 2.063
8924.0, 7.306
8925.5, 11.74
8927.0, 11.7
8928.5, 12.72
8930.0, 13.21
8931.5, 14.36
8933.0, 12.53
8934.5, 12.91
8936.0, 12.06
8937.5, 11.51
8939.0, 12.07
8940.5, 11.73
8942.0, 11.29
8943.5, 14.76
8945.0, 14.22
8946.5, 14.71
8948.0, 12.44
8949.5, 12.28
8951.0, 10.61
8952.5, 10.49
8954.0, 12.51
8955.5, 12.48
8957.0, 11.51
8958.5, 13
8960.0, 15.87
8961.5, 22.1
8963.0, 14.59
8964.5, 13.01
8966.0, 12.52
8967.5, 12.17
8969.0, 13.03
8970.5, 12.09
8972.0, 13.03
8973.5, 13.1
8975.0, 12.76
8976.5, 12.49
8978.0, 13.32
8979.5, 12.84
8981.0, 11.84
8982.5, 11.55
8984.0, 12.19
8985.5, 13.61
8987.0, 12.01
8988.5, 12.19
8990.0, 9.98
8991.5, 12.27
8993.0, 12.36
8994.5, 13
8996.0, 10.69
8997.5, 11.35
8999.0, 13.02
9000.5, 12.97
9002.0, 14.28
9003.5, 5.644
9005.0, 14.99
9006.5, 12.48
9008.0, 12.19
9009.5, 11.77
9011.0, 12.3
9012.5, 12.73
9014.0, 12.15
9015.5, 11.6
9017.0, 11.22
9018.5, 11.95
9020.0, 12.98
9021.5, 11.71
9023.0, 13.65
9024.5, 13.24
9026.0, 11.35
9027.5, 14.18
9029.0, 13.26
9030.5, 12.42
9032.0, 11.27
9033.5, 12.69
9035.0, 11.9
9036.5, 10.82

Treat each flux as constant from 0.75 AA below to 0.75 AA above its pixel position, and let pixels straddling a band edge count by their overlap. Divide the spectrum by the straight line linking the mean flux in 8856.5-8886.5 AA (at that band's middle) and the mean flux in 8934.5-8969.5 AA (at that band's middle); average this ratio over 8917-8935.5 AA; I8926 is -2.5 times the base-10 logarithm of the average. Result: 0.13 mag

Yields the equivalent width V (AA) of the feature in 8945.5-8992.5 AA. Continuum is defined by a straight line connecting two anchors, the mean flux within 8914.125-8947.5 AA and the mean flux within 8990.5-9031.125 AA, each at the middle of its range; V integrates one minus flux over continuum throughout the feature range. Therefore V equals -3.0 AA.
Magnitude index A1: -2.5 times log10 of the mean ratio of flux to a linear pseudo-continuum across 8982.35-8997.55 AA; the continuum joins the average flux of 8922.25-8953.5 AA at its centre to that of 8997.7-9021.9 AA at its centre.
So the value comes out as 0.01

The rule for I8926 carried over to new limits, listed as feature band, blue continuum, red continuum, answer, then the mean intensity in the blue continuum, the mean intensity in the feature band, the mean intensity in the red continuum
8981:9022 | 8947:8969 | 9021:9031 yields 0.084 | 13.3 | 12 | 12.9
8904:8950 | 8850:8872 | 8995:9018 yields -0.039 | 11.7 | 12.2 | 12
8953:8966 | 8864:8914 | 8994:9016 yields -0.165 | 12.4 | 14.2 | 12.1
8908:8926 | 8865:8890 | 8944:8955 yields 0.137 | 12.2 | 10.9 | 12.5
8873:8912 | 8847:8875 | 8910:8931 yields -0.106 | 11.6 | 12.5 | 11.1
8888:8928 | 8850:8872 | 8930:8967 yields 0.046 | 11.7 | 11.9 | 13.1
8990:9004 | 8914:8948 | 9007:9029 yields 0.048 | 11.9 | 11.7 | 12.4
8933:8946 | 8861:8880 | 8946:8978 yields 0.027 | 12.1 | 12.6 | 13.2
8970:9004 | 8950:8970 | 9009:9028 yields 0.064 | 13.3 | 12.2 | 12.4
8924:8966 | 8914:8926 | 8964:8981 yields -0.129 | 10.4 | 12.9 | 12.7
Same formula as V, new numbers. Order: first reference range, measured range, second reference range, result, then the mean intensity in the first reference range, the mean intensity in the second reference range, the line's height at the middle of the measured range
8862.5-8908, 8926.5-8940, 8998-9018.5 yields -0.3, 12.4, 12.1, 12.3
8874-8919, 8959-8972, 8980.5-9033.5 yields -2.1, 12.4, 12.2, 12.3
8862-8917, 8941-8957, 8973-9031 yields -0.3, 12.3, 12.3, 12.3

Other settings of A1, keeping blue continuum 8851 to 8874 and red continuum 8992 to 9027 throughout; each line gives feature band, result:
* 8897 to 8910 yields -0.09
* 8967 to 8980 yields -0.06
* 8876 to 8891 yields -0.04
